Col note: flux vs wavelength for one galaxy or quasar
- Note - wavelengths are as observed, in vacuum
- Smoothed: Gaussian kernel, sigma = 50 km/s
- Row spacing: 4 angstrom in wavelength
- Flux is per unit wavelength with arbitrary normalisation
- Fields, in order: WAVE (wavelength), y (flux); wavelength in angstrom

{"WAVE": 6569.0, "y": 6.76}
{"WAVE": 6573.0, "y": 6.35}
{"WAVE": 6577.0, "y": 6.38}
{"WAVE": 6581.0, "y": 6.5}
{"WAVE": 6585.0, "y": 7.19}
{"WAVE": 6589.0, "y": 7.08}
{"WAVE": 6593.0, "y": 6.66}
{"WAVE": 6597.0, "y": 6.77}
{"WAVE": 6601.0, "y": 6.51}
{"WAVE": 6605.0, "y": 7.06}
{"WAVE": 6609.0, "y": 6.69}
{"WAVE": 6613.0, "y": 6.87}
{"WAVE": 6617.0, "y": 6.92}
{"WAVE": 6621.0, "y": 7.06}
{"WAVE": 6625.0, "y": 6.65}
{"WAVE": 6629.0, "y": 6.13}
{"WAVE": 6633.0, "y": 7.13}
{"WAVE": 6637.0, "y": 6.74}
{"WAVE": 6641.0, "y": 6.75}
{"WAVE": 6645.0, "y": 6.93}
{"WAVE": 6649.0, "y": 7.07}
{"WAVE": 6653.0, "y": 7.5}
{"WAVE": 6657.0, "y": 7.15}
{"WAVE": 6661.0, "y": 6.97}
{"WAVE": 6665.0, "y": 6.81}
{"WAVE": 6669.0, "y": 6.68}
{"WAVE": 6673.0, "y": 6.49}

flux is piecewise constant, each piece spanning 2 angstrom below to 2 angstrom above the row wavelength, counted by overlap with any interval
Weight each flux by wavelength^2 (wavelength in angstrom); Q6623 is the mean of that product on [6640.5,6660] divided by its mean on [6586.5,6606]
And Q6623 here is 1.1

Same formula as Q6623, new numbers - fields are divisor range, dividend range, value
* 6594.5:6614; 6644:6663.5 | 1.07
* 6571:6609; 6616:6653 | 1.03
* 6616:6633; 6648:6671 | 1.06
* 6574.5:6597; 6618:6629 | 1.01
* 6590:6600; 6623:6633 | 0.98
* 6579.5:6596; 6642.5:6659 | 1.06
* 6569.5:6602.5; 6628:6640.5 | 1.02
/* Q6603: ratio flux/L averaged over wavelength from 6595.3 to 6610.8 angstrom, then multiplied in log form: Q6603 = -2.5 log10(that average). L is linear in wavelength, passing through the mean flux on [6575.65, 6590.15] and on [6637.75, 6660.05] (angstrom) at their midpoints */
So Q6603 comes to 0.018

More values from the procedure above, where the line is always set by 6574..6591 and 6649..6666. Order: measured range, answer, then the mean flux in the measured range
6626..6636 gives 0.056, 6.64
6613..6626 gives 0.007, 6.89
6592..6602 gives 0.028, 6.66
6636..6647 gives 0.036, 6.81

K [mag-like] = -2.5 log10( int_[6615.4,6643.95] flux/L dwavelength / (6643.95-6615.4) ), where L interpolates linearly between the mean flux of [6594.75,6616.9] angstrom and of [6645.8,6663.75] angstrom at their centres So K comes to 0.03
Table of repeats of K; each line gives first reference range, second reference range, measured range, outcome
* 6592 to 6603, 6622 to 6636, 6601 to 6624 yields -0.03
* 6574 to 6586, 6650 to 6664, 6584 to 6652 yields 0.01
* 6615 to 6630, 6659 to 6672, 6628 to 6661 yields -0.03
